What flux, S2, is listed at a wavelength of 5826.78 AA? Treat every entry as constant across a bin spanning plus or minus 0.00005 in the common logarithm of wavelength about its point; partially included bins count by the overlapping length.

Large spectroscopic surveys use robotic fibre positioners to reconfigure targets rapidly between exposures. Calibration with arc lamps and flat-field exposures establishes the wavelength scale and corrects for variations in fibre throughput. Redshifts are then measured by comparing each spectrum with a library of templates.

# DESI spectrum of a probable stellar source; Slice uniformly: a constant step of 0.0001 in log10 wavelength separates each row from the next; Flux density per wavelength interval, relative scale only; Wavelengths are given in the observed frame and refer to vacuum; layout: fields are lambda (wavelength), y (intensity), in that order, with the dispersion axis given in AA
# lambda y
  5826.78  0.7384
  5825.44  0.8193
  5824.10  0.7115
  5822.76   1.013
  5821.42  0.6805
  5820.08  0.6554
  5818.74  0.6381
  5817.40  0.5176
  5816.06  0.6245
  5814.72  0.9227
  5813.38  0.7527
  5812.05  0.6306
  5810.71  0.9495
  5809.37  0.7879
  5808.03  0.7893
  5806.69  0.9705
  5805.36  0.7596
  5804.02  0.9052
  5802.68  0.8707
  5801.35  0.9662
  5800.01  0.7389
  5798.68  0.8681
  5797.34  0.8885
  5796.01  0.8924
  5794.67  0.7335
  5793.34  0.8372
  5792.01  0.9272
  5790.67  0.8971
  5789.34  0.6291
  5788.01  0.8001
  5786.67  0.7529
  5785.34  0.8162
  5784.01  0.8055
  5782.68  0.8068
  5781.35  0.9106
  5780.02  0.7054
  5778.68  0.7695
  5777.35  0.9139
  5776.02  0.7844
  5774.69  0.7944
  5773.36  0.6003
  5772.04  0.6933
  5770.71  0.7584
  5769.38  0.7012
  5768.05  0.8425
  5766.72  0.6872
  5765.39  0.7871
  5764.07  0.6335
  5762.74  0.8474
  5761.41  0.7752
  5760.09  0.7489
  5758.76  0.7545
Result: 0.7384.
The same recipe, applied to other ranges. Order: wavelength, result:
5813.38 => 0.7527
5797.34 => 0.8885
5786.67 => 0.7529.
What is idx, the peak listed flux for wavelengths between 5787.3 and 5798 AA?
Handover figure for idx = 0.9272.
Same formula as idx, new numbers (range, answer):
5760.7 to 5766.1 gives 0.8474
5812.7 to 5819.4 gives 0.9227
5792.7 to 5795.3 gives 0.8372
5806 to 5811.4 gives 0.9705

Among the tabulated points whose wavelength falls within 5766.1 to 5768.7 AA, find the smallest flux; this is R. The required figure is 0.6872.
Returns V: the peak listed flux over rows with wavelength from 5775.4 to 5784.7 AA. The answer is 0.9139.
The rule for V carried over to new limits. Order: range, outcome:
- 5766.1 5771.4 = 0.8425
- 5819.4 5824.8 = 1.013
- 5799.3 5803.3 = 0.9662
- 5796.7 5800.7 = 0.8885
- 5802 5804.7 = 0.9052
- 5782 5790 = 0.8162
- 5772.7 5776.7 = 0.7944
